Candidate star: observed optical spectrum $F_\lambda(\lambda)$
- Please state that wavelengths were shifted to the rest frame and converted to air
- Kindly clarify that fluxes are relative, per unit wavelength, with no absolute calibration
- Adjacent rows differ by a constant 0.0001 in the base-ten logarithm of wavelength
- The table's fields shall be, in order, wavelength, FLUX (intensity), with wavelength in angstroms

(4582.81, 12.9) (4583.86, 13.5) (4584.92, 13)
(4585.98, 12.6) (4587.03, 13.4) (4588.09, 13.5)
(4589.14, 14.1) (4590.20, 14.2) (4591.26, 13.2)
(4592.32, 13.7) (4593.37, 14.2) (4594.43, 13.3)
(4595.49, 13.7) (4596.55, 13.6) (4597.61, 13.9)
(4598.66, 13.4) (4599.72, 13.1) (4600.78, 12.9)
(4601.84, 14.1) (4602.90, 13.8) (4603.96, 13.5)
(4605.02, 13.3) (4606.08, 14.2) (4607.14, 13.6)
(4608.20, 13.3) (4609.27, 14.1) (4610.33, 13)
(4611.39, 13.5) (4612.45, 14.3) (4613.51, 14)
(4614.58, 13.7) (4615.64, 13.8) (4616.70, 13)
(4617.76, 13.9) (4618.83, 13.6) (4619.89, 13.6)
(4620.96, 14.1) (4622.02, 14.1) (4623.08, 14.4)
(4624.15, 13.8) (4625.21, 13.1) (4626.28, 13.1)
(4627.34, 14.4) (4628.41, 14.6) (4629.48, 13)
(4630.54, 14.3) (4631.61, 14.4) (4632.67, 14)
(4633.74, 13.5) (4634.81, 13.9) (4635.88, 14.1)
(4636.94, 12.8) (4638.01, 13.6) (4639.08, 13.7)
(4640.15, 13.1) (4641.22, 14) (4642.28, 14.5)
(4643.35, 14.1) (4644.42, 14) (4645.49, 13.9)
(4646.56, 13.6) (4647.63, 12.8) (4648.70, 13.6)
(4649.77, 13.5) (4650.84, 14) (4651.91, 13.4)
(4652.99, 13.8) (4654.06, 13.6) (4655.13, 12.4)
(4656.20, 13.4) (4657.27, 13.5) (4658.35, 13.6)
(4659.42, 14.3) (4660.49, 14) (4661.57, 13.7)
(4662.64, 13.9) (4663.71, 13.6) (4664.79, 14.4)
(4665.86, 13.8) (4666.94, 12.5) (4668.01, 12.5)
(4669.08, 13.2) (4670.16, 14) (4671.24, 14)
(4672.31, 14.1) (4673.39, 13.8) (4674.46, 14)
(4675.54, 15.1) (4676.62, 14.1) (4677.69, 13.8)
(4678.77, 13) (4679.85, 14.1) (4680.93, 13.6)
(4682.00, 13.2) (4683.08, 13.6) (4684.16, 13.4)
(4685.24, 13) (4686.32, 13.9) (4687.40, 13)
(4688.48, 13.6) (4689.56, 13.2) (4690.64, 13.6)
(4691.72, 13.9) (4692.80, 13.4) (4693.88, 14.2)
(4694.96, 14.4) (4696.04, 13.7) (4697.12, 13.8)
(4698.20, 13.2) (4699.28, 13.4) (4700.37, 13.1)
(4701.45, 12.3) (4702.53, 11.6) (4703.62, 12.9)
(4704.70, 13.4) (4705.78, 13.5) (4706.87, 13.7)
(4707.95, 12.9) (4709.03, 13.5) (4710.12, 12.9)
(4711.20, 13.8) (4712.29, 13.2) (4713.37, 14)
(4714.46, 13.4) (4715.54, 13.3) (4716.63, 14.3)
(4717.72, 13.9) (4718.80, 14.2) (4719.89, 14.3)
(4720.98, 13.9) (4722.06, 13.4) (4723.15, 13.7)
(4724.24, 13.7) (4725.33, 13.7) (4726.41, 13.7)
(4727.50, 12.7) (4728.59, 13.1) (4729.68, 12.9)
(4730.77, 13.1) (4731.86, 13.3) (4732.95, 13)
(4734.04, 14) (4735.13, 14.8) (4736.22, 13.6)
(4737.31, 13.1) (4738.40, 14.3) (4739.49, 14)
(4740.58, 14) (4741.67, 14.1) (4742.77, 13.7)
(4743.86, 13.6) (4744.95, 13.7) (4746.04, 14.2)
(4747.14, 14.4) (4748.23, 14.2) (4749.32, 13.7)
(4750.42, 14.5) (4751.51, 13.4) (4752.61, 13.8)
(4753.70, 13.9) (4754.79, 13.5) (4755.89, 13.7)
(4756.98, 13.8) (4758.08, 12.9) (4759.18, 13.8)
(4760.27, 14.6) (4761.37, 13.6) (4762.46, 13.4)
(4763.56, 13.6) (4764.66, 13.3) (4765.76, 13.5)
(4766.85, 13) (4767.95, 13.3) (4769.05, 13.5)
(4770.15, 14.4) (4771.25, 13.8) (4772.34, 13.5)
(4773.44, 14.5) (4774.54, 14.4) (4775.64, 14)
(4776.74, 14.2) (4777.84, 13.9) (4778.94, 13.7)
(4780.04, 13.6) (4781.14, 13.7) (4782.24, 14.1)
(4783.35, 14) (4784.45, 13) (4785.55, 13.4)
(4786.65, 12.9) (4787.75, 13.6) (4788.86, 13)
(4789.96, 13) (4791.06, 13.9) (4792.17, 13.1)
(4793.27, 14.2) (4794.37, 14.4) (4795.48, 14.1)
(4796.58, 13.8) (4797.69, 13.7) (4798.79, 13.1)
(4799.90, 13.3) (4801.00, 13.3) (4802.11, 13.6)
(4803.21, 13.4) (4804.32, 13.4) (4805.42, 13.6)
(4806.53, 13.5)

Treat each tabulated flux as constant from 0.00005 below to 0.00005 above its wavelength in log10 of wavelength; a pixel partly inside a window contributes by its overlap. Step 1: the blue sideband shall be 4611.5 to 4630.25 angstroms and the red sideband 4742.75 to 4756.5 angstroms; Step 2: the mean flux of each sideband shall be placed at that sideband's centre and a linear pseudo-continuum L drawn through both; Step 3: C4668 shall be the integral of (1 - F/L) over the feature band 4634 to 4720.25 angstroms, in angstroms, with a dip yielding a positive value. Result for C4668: 1.5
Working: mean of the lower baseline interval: 13.8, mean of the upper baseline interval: 13.9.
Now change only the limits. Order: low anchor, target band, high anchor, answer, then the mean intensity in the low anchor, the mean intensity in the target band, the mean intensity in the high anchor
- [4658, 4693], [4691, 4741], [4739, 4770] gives 0.7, 13.7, 13.5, 13.7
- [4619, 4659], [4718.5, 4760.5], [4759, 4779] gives 0.1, 13.7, 13.7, 13.8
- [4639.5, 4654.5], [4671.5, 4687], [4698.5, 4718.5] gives -0.3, 13.7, 13.8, 13.3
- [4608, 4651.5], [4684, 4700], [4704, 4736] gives 0.0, 13.8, 13.6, 13.6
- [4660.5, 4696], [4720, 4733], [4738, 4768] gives 0.3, 13.7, 13.4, 13.8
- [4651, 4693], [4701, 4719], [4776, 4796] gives 0.4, 13.6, 13.3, 13.7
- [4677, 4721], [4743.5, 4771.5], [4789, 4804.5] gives -0.4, 13.5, 13.7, 13.6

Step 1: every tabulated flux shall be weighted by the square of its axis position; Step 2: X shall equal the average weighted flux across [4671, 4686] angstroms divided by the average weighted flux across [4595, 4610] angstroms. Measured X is 1.0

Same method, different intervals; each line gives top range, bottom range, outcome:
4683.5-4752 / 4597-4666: 1.03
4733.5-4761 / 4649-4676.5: 1.05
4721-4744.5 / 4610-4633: 1.03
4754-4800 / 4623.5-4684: 1.05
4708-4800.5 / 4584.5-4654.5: 1.06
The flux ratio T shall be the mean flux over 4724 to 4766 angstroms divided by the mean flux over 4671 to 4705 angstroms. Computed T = 1.0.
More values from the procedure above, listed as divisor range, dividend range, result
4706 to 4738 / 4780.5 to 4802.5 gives 1.00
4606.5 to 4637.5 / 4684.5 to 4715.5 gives 0.97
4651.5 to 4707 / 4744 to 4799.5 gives 1.01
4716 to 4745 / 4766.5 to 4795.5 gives 1.00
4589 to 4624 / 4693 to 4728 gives 0.99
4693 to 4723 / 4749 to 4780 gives 1.02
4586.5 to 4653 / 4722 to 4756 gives 1.00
